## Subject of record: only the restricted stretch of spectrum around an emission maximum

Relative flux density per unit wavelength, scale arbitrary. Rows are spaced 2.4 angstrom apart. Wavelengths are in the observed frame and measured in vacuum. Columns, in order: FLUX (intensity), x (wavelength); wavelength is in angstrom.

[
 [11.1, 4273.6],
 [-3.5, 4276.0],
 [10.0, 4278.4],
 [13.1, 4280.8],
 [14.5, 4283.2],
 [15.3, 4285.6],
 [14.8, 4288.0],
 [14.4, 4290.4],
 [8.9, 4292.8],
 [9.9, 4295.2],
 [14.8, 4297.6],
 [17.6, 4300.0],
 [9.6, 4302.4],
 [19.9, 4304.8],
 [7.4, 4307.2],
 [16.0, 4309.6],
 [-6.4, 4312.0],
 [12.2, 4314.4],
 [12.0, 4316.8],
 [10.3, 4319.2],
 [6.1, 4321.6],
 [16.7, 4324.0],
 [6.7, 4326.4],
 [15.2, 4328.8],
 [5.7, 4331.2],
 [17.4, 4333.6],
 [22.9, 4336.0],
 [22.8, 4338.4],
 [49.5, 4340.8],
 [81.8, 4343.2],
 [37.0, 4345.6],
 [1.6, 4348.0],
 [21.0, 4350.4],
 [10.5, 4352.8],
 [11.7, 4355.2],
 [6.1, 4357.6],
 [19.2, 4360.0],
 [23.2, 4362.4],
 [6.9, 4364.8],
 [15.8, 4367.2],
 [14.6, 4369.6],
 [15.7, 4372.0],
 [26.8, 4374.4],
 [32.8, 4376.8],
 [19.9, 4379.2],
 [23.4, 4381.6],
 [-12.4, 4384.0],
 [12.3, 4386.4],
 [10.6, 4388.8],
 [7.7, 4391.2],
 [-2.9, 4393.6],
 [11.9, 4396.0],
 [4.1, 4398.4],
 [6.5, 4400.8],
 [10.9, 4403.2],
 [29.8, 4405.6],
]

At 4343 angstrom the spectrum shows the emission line [O II]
